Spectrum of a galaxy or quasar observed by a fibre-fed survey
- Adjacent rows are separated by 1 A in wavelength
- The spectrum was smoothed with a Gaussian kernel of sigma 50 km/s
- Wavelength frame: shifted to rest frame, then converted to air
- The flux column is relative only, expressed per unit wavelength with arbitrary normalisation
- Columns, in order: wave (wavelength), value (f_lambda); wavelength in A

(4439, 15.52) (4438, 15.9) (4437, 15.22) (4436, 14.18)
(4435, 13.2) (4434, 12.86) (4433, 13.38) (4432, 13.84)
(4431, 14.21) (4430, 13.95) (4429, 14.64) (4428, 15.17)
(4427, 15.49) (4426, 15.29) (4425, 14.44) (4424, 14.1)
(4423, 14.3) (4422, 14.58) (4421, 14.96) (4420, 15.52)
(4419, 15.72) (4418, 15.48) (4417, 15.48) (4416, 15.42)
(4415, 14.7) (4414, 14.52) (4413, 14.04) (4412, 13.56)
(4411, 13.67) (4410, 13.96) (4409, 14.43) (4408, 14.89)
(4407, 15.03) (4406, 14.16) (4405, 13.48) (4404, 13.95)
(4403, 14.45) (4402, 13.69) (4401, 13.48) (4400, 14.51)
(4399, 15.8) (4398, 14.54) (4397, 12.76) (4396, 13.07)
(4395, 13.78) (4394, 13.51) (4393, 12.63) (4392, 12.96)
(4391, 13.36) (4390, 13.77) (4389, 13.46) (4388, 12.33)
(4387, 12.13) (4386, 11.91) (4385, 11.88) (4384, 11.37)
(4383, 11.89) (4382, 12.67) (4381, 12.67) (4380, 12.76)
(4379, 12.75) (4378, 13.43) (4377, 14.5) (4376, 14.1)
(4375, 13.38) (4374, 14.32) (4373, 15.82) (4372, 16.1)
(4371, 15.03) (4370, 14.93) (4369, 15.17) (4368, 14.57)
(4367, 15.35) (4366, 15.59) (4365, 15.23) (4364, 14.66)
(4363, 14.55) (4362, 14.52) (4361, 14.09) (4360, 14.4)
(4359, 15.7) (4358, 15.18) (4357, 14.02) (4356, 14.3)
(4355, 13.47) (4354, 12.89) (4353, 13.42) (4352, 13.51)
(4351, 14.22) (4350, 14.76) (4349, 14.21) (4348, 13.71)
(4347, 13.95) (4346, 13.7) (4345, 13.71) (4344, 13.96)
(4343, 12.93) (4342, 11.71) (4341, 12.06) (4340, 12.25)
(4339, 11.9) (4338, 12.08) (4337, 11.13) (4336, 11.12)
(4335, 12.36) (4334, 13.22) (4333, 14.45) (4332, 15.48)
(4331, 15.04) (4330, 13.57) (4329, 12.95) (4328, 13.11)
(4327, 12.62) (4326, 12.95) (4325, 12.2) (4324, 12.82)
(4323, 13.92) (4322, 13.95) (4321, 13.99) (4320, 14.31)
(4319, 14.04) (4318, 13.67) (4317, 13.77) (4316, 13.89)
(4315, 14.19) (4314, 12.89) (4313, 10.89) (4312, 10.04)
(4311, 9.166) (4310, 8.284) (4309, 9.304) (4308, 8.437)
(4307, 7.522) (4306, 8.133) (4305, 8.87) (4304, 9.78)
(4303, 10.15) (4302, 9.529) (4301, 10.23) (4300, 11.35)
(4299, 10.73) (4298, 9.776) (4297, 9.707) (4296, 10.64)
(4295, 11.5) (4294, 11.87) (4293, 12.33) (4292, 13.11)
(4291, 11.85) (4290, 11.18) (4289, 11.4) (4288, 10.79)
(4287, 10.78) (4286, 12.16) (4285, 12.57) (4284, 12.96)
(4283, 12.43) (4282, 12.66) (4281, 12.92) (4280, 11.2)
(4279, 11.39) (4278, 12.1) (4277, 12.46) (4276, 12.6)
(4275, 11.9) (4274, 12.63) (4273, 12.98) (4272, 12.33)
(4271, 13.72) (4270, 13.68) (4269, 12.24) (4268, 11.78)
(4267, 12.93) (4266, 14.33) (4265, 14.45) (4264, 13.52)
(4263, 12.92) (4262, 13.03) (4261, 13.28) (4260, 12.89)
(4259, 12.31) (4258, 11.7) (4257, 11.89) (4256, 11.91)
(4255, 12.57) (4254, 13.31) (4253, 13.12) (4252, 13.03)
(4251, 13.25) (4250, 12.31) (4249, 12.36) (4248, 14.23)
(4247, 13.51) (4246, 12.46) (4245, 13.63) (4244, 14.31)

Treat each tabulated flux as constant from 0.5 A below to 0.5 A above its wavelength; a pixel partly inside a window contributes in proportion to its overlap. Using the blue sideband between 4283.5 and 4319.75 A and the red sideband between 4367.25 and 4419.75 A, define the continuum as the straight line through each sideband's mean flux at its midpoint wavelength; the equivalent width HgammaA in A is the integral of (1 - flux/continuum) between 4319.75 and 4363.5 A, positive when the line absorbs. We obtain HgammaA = -4.30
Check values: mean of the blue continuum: 11.1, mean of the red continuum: 13.9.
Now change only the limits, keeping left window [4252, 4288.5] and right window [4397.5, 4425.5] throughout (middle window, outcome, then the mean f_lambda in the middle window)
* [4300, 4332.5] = 3.37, 11.9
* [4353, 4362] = -0.29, 14.2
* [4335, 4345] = 0.98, 12.2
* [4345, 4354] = -0.13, 13.9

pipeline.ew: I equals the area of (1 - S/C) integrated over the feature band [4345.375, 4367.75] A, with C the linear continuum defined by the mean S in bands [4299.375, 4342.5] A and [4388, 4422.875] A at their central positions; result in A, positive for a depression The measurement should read -2.5 A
